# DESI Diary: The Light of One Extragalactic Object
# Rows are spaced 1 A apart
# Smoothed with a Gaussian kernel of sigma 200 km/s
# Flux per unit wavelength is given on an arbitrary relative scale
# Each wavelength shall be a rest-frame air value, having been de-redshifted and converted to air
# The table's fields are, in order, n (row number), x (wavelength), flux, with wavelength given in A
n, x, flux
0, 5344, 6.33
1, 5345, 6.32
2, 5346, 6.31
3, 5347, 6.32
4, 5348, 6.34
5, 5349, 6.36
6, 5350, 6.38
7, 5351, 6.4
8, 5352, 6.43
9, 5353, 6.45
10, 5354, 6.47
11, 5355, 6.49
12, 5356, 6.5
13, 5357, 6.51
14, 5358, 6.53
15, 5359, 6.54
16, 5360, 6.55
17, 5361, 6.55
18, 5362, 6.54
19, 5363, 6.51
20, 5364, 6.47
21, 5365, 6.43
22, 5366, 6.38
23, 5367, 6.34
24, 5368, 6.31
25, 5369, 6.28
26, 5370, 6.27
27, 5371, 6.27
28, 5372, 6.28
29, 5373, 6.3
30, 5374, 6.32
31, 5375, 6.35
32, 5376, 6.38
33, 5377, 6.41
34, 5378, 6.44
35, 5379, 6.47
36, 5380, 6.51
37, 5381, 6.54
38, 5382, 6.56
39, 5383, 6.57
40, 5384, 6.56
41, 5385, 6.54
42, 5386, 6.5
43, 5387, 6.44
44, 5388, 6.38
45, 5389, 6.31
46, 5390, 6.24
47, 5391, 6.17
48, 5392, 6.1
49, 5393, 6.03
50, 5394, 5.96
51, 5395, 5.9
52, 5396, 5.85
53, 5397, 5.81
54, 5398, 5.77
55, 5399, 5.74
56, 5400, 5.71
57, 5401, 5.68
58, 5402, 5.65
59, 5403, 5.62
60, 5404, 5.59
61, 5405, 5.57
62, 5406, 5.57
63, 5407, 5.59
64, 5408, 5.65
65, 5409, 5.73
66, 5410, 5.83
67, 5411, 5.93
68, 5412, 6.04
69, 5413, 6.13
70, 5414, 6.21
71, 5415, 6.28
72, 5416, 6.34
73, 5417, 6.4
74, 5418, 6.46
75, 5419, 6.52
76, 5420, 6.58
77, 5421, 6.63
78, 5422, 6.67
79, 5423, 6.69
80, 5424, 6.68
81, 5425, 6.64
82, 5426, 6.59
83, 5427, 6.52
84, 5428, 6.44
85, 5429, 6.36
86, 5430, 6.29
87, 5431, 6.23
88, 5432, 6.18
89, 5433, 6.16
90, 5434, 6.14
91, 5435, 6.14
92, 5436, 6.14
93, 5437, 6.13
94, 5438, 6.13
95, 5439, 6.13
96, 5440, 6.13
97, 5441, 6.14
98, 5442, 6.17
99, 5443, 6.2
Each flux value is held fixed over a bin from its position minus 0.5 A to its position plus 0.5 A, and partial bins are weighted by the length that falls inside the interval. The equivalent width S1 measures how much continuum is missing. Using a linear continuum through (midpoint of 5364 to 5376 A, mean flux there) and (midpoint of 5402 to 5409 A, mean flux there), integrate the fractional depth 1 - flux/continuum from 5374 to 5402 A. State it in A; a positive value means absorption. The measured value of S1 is -1.1 A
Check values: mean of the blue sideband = 6.33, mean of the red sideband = 5.61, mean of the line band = 6.21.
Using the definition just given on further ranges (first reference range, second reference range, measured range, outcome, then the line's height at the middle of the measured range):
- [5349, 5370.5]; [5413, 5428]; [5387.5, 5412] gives 2.4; 6.48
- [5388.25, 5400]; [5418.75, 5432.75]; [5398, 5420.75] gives 1.0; 6.23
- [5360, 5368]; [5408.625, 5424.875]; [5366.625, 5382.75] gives 0.1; 6.43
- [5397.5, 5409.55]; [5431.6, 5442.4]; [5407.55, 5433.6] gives -1.8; 5.9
